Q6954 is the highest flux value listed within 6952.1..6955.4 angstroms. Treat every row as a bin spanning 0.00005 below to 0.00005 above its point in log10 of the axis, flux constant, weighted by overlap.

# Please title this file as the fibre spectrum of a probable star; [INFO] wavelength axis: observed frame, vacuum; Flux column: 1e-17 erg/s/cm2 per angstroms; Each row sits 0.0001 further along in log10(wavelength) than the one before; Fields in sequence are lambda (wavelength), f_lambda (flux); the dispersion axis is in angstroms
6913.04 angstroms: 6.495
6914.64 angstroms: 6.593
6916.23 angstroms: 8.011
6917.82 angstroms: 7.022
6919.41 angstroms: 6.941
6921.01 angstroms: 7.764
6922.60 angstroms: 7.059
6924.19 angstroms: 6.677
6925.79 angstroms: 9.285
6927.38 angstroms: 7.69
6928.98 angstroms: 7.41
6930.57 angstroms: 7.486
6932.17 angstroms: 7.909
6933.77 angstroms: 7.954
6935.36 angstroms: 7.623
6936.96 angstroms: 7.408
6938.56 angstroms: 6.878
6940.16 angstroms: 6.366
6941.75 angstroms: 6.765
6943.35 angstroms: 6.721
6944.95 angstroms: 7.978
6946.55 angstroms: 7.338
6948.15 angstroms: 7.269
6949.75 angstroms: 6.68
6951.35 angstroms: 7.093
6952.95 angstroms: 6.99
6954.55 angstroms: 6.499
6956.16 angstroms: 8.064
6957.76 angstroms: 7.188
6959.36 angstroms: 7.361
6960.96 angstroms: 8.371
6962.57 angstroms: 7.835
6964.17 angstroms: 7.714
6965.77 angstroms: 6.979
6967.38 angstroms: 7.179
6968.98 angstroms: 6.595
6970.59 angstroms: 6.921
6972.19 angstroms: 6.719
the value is 6.99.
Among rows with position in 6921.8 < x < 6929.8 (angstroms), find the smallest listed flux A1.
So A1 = 6.677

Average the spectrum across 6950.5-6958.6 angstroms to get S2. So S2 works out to 7.16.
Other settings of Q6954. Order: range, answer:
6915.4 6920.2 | 8.011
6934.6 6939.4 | 7.623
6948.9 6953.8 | 7.093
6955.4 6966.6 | 8.371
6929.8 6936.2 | 7.954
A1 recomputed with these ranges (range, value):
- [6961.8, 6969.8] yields 6.595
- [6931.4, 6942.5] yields 6.366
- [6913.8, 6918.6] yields 6.593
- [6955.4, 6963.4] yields 7.188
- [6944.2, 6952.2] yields 6.68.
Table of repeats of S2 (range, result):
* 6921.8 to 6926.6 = 7.69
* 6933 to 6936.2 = 7.79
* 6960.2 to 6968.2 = 7.61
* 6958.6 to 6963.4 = 7.86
